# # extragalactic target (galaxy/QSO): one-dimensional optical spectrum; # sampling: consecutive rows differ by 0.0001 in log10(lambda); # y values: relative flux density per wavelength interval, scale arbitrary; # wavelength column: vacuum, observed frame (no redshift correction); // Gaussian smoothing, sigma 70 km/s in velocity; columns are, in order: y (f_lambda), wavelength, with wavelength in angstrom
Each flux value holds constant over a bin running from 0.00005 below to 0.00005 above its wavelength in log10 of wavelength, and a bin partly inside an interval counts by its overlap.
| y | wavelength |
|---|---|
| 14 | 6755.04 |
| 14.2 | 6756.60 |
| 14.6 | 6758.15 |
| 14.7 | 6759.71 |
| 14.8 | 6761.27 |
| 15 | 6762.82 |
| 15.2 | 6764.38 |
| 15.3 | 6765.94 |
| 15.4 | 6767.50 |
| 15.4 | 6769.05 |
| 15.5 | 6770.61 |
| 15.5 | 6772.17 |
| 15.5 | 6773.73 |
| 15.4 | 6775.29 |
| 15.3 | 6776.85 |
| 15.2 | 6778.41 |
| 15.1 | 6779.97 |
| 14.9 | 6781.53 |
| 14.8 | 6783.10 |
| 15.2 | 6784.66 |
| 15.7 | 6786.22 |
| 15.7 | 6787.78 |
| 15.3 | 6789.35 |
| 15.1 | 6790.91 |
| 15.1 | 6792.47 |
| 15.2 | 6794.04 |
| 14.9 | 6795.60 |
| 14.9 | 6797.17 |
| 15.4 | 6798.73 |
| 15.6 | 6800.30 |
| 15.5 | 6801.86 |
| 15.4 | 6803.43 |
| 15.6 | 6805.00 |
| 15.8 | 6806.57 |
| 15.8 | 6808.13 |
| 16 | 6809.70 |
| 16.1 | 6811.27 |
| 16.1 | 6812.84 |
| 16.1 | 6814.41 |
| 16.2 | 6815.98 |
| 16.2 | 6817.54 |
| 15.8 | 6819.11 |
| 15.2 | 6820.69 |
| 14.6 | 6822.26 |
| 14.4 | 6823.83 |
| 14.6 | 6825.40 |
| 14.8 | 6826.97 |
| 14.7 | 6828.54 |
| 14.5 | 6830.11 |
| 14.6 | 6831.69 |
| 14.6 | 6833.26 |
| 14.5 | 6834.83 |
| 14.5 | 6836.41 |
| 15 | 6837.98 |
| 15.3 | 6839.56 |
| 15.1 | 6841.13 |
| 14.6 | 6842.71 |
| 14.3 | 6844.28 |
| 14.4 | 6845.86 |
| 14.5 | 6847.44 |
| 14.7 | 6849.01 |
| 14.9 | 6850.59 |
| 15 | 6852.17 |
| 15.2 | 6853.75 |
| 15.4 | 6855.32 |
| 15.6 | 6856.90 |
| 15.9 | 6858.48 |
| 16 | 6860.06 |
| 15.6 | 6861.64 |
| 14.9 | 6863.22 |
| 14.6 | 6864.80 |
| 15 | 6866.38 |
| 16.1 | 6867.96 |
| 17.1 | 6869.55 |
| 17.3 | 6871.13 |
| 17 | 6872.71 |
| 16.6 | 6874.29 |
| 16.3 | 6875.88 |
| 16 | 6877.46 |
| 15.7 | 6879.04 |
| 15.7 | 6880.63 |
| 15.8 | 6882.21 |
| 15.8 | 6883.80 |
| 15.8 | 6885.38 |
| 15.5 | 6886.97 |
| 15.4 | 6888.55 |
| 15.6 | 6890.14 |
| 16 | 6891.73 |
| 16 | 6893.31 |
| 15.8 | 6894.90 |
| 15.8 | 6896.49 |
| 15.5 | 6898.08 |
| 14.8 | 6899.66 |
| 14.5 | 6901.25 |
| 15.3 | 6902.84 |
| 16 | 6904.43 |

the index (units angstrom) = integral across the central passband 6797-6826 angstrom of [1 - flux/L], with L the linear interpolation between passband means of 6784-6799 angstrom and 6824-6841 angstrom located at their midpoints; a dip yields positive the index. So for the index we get -1.10 angstrom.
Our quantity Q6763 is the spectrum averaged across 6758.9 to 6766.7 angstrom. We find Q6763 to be 15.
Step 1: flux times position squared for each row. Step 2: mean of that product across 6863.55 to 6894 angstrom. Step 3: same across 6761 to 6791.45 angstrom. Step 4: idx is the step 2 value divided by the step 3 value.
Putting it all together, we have 1.08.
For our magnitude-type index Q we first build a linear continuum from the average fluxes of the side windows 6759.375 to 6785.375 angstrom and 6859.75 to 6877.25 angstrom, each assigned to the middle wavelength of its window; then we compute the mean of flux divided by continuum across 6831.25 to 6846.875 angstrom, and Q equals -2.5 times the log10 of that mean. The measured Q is 0.08 mag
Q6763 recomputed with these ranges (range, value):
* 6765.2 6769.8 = 15.4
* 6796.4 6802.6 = 15.4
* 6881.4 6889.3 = 15.7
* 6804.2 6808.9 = 15.7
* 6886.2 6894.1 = 15.7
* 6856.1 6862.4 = 15.8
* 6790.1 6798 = 15.1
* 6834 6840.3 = 14.8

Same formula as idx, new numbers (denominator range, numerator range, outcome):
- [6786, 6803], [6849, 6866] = 1.02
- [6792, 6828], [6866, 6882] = 1.07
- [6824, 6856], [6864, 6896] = 1.09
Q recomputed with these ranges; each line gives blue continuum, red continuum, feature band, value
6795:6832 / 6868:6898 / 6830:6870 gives 0.05 mag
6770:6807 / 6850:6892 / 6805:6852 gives 0.03 mag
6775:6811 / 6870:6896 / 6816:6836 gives 0.05 mag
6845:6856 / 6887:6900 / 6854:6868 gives -0.03 mag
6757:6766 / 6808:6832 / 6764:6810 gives -0.02 mag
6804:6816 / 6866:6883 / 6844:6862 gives 0.07 mag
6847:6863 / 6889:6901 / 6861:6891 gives -0.03 mag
